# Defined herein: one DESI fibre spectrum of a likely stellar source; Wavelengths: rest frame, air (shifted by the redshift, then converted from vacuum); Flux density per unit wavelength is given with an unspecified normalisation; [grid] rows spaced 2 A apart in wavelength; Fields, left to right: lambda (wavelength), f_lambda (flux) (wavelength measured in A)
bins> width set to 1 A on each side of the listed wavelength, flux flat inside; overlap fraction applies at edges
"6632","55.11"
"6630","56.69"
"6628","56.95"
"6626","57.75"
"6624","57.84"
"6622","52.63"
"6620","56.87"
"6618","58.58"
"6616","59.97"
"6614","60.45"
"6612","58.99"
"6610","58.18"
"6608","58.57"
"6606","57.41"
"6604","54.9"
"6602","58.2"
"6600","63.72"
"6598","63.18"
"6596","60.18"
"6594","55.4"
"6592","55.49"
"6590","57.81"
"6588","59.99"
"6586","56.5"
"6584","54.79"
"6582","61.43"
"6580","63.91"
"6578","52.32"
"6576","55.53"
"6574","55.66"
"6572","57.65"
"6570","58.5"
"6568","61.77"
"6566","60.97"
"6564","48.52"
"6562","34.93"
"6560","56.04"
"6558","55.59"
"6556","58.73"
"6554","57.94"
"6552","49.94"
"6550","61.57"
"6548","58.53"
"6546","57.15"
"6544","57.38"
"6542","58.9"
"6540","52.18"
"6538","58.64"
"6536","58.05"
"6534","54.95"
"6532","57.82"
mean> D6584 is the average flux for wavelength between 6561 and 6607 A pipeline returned 56.9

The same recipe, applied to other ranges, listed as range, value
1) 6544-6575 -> 55.6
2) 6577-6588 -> 58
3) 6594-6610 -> 59.1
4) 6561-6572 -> 53.4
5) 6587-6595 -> 57.2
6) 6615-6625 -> 57.2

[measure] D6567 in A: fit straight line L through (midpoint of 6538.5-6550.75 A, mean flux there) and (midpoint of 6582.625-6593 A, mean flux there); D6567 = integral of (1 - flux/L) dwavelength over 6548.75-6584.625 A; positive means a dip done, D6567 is 0.9 A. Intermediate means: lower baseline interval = 57.6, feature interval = 55.9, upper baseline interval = 57.1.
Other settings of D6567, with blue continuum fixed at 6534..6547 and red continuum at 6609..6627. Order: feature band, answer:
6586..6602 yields -0.4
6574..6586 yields 0.0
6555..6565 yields 1.1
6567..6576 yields -0.1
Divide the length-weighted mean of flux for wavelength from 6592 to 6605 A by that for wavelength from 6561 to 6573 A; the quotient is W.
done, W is 1.10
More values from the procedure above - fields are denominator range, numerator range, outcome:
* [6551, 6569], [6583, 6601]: 1.09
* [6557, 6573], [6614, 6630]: 1.06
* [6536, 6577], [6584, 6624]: 1.04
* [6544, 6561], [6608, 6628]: 1.02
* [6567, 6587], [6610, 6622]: 1.01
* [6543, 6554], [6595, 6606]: 1.05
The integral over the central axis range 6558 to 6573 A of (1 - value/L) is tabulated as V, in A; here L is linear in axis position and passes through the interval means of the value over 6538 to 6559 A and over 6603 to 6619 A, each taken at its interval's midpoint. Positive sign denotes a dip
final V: 0.8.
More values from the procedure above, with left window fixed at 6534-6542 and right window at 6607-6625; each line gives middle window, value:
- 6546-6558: -0.1 A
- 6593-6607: -0.3 A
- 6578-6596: -0.2 A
